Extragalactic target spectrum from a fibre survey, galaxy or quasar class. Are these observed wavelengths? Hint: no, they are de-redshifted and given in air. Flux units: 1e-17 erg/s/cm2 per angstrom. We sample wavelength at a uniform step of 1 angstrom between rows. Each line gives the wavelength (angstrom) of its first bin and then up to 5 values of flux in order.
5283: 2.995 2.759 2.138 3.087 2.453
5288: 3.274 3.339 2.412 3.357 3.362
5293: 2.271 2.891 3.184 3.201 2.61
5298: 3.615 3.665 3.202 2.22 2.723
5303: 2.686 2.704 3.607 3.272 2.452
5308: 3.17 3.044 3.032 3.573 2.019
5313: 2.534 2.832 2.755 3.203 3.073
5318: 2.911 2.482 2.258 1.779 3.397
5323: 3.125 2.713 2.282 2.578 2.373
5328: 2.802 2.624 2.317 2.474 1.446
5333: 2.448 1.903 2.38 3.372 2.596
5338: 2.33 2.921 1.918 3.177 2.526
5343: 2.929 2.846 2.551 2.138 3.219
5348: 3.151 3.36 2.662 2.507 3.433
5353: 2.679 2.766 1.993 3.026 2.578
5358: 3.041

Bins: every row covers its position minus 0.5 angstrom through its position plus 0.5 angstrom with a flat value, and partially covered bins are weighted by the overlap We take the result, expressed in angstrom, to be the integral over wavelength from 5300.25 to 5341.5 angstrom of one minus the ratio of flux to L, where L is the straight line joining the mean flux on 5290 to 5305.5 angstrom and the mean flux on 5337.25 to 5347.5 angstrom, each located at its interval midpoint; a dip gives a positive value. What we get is 2.2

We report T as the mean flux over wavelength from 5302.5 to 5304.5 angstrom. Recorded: 2.7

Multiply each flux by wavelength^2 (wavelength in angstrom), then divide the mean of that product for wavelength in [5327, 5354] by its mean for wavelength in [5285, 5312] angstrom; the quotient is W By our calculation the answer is 0.90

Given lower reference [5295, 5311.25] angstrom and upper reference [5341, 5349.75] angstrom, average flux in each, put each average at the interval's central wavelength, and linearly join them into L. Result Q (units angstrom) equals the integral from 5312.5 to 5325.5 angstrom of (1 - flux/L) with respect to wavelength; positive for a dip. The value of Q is 1.1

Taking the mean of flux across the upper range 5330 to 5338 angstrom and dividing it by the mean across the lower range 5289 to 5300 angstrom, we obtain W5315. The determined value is 0.77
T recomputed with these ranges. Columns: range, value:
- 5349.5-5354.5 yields 2.81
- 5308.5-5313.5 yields 2.84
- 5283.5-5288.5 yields 2.74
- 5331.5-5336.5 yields 2.31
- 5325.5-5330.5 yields 2.54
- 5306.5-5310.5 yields 2.92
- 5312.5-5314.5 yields 2.68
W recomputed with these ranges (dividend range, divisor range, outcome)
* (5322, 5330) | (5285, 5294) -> 0.93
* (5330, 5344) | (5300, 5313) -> 0.88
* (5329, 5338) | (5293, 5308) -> 0.81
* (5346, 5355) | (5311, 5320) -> 1.06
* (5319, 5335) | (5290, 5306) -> 0.82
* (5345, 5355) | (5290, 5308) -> 0.96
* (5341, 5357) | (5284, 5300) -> 0.95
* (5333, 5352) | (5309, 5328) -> 1.00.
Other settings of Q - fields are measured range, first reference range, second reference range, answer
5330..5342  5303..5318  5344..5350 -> 1.81 angstrom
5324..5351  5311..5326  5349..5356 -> 1.34 angstrom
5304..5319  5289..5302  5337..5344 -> -0.32 angstrom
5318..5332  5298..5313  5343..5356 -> 1.74 angstrom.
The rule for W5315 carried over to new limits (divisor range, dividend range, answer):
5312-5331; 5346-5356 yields 1.07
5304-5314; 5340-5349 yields 0.95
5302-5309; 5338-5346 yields 0.89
